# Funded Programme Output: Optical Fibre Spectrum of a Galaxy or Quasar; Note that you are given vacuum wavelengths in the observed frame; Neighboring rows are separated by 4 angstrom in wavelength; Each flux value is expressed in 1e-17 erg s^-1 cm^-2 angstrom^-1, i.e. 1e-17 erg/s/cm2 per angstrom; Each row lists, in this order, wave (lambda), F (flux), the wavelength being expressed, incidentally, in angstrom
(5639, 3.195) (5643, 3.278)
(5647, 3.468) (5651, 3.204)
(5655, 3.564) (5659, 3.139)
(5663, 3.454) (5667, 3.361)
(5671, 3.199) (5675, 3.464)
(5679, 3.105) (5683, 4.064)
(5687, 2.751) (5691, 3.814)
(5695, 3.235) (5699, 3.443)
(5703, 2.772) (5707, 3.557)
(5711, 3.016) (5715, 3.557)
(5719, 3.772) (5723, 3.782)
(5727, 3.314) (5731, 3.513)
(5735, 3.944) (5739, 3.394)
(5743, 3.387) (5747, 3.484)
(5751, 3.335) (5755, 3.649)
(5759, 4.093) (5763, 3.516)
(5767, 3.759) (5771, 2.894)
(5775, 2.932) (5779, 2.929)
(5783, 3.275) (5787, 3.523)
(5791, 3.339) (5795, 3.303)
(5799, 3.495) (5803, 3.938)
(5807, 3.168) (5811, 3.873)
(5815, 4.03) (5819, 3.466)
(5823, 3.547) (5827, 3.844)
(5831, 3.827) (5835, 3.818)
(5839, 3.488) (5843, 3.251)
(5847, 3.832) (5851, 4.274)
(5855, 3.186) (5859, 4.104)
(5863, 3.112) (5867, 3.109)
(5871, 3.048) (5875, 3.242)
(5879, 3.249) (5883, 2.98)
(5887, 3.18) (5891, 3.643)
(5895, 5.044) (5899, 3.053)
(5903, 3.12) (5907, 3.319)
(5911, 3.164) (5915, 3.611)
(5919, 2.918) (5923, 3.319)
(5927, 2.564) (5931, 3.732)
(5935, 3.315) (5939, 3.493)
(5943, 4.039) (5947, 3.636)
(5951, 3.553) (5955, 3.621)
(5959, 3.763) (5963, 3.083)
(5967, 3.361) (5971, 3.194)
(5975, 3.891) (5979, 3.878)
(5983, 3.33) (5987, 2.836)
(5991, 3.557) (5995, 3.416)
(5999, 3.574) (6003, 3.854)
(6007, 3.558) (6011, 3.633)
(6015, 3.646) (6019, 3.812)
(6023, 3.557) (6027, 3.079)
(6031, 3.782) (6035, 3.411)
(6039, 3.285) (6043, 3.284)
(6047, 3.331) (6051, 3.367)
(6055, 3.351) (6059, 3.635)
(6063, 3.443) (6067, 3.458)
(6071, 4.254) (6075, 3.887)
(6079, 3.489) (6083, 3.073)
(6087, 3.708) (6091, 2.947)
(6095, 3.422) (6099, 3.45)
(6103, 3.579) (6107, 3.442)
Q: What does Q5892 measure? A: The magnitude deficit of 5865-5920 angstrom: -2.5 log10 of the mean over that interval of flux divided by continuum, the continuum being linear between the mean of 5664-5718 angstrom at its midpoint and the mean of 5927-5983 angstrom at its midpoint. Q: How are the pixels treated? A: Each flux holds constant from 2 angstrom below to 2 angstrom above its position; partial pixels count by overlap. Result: 0.05 mag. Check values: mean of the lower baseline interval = 3.34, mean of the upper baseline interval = 3.54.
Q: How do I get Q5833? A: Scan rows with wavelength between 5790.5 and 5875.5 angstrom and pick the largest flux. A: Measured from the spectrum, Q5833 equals 4.274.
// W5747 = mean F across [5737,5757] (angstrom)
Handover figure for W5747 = 3.45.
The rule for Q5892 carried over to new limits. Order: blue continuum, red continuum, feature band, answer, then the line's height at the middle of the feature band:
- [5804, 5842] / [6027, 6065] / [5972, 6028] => -0.02 mag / 3.47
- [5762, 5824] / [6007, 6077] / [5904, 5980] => 0.02 mag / 3.5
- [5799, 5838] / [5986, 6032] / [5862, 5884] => 0.17 mag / 3.66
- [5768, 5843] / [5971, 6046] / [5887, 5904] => -0.06 mag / 3.49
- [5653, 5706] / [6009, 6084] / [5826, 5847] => -0.07 mag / 3.42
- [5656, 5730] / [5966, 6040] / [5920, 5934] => 0.09 mag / 3.48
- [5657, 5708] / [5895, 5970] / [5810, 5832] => -0.12 mag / 3.38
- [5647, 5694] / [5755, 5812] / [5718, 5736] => -0.07 mag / 3.4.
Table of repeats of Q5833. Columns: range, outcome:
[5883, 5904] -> 5.044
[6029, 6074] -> 4.254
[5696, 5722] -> 3.772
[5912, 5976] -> 4.039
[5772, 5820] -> 4.03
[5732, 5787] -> 4.093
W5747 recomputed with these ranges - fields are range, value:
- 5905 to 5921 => 3.25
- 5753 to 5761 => 3.87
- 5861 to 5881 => 3.15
